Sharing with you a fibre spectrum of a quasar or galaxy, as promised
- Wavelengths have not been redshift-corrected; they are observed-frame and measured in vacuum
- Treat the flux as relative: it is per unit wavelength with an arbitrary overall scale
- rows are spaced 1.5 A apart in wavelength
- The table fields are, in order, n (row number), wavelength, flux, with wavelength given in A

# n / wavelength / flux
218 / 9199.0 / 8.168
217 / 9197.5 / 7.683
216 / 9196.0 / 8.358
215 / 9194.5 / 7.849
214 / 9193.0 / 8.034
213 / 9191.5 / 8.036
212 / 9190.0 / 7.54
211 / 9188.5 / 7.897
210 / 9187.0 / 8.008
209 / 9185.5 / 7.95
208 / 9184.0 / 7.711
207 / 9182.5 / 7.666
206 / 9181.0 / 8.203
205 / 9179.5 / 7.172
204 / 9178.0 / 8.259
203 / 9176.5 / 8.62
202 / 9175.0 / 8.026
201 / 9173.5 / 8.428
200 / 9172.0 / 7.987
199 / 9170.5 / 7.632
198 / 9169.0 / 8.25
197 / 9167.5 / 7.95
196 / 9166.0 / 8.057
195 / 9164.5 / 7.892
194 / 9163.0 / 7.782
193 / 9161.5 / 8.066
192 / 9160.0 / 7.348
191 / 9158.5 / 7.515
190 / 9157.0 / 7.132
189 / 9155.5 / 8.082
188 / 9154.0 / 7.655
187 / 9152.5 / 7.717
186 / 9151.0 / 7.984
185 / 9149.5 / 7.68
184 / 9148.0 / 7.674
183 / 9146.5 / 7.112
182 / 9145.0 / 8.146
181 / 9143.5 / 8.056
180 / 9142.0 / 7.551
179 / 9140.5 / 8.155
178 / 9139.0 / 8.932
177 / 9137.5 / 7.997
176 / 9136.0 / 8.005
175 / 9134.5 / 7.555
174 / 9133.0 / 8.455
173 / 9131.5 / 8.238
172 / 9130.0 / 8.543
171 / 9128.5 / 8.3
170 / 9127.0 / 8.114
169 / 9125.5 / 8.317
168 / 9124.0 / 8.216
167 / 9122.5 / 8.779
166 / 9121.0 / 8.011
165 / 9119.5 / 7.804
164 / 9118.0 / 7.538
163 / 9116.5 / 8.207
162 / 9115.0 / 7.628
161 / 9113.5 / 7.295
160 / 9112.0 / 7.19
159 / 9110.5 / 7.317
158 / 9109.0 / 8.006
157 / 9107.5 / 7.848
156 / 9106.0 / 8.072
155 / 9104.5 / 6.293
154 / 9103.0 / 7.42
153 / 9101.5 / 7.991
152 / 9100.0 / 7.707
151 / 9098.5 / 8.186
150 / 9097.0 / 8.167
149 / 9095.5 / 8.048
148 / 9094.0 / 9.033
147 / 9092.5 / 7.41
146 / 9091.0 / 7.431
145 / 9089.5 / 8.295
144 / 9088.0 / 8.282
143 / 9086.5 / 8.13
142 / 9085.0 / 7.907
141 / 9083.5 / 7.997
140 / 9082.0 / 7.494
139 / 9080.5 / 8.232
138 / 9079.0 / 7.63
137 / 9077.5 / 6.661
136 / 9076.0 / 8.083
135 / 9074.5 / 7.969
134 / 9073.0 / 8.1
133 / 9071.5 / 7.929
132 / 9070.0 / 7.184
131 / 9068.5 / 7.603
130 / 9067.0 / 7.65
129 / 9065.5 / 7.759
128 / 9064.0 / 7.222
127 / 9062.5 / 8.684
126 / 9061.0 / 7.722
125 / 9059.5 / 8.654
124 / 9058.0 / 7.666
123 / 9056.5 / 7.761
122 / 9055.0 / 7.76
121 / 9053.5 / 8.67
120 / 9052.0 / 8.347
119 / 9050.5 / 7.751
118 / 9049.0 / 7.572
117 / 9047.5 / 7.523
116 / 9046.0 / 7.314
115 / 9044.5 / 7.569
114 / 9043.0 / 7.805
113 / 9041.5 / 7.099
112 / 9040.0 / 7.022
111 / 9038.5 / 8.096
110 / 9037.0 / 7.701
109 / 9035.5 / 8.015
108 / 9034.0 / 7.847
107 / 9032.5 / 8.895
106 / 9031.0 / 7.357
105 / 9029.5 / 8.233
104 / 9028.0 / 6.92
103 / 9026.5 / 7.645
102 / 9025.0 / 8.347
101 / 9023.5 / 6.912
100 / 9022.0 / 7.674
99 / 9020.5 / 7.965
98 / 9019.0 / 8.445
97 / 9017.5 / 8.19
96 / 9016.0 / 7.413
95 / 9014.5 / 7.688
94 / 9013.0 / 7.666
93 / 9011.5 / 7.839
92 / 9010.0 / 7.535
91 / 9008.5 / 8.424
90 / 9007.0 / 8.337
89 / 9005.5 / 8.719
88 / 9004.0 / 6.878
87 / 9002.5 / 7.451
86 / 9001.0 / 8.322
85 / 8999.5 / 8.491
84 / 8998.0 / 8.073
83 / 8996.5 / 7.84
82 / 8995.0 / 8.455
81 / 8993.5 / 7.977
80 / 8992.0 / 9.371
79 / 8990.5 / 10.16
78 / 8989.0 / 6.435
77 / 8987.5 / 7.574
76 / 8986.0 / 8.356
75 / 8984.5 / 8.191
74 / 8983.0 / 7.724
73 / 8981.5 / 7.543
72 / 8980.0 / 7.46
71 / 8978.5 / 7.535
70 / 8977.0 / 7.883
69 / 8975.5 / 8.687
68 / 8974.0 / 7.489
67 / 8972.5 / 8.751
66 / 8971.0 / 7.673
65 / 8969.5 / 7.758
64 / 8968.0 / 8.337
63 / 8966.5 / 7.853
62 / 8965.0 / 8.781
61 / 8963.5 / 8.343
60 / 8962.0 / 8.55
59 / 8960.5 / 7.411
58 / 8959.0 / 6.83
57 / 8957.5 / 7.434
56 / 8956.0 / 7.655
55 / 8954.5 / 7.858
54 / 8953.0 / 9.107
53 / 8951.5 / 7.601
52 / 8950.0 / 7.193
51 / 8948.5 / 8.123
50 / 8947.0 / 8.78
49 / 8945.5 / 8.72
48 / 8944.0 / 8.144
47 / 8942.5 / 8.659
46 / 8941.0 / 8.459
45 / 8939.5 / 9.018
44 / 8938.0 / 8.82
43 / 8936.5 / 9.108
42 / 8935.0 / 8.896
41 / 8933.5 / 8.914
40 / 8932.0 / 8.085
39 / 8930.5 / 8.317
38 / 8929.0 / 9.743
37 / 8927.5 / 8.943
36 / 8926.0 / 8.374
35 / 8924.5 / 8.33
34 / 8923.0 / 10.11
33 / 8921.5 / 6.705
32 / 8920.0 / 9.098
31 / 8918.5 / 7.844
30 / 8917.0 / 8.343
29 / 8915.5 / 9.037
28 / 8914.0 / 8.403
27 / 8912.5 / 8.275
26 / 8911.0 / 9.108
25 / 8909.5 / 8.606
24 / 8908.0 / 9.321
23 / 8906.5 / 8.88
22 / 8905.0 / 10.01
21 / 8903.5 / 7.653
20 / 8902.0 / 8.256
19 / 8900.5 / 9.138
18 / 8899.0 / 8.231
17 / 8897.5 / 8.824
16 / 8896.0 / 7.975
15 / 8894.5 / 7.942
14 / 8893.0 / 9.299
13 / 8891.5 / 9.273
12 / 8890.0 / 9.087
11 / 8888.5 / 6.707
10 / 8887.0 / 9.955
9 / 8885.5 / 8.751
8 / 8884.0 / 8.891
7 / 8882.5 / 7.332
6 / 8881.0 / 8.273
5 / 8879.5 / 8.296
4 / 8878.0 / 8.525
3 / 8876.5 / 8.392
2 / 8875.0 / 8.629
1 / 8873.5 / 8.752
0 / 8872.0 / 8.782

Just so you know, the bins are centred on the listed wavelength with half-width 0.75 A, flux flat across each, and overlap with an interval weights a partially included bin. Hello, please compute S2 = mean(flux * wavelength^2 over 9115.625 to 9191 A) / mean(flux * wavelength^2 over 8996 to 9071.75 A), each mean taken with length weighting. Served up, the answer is 1.0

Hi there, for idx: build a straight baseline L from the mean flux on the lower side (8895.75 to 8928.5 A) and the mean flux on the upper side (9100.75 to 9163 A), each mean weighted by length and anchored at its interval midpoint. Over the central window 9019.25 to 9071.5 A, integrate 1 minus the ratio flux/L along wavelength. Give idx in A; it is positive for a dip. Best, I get 2.5 A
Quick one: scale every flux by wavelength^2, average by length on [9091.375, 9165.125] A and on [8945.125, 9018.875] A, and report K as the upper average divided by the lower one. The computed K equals 1.02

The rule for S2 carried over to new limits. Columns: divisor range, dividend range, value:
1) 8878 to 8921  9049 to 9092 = 0.95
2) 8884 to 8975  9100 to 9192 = 0.98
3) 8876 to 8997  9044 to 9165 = 0.98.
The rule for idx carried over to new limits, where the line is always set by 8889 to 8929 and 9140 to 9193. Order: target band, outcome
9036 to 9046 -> 0.9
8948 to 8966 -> 1.3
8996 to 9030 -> 1.9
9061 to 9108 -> 1.7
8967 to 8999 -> 1.4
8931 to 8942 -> -0.2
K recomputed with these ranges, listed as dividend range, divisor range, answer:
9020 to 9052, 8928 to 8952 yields 0.92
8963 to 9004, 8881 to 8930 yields 0.95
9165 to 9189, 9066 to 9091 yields 1.05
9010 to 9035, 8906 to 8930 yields 0.92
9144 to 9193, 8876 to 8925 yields 0.97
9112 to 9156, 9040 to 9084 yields 1.04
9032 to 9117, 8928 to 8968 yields 0.96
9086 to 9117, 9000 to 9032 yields 1.02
